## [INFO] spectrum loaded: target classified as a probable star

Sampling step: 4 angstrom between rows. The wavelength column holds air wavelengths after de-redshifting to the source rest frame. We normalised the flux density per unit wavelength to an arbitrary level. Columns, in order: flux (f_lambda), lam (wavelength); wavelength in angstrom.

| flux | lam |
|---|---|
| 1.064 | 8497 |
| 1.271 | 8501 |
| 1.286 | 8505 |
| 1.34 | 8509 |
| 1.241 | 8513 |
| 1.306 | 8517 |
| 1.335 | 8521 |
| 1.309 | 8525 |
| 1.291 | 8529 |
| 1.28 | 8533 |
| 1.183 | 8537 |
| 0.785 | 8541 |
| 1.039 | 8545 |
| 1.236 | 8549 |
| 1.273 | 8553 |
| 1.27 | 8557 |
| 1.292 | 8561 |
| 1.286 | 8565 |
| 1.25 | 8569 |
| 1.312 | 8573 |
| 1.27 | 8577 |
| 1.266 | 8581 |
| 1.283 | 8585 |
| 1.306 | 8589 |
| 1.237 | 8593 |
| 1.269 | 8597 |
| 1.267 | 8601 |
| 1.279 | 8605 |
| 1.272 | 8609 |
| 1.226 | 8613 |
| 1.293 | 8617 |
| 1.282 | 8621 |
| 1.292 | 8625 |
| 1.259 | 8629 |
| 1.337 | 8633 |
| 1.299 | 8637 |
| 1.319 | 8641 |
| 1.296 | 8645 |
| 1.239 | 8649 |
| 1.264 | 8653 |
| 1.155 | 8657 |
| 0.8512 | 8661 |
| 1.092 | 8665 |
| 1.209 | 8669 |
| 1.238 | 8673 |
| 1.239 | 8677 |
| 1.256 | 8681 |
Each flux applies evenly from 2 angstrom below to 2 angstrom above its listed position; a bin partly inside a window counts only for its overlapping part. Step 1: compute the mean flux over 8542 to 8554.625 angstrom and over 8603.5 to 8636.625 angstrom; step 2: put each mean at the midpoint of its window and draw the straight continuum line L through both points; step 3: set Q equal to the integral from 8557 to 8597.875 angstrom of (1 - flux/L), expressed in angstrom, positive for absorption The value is -2.6 angstrom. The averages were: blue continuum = 1.15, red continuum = 1.28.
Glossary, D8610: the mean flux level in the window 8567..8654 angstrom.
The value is 1.28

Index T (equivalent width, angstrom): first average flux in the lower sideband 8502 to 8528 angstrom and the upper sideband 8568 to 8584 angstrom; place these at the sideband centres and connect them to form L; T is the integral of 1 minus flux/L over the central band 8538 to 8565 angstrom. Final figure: 2.6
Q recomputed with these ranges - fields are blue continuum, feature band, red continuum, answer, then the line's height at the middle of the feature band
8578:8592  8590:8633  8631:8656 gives 0.4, 1.28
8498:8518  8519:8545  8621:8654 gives 1.9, 1.28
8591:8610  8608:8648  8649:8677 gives -2.4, 1.21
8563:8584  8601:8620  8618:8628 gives 0.2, 1.28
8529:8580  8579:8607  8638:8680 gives -1.6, 1.2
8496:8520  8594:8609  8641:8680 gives -0.7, 1.22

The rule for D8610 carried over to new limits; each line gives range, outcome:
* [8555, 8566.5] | 1.28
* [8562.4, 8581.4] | 1.28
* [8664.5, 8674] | 1.19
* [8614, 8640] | 1.29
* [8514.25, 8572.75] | 1.23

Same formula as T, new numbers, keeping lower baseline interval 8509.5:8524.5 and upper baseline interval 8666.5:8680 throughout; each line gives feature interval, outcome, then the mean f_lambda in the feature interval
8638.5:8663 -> 0.9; 1.19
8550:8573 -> 0.1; 1.28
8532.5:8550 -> 2.8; 1.08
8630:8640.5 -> -0.6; 1.31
